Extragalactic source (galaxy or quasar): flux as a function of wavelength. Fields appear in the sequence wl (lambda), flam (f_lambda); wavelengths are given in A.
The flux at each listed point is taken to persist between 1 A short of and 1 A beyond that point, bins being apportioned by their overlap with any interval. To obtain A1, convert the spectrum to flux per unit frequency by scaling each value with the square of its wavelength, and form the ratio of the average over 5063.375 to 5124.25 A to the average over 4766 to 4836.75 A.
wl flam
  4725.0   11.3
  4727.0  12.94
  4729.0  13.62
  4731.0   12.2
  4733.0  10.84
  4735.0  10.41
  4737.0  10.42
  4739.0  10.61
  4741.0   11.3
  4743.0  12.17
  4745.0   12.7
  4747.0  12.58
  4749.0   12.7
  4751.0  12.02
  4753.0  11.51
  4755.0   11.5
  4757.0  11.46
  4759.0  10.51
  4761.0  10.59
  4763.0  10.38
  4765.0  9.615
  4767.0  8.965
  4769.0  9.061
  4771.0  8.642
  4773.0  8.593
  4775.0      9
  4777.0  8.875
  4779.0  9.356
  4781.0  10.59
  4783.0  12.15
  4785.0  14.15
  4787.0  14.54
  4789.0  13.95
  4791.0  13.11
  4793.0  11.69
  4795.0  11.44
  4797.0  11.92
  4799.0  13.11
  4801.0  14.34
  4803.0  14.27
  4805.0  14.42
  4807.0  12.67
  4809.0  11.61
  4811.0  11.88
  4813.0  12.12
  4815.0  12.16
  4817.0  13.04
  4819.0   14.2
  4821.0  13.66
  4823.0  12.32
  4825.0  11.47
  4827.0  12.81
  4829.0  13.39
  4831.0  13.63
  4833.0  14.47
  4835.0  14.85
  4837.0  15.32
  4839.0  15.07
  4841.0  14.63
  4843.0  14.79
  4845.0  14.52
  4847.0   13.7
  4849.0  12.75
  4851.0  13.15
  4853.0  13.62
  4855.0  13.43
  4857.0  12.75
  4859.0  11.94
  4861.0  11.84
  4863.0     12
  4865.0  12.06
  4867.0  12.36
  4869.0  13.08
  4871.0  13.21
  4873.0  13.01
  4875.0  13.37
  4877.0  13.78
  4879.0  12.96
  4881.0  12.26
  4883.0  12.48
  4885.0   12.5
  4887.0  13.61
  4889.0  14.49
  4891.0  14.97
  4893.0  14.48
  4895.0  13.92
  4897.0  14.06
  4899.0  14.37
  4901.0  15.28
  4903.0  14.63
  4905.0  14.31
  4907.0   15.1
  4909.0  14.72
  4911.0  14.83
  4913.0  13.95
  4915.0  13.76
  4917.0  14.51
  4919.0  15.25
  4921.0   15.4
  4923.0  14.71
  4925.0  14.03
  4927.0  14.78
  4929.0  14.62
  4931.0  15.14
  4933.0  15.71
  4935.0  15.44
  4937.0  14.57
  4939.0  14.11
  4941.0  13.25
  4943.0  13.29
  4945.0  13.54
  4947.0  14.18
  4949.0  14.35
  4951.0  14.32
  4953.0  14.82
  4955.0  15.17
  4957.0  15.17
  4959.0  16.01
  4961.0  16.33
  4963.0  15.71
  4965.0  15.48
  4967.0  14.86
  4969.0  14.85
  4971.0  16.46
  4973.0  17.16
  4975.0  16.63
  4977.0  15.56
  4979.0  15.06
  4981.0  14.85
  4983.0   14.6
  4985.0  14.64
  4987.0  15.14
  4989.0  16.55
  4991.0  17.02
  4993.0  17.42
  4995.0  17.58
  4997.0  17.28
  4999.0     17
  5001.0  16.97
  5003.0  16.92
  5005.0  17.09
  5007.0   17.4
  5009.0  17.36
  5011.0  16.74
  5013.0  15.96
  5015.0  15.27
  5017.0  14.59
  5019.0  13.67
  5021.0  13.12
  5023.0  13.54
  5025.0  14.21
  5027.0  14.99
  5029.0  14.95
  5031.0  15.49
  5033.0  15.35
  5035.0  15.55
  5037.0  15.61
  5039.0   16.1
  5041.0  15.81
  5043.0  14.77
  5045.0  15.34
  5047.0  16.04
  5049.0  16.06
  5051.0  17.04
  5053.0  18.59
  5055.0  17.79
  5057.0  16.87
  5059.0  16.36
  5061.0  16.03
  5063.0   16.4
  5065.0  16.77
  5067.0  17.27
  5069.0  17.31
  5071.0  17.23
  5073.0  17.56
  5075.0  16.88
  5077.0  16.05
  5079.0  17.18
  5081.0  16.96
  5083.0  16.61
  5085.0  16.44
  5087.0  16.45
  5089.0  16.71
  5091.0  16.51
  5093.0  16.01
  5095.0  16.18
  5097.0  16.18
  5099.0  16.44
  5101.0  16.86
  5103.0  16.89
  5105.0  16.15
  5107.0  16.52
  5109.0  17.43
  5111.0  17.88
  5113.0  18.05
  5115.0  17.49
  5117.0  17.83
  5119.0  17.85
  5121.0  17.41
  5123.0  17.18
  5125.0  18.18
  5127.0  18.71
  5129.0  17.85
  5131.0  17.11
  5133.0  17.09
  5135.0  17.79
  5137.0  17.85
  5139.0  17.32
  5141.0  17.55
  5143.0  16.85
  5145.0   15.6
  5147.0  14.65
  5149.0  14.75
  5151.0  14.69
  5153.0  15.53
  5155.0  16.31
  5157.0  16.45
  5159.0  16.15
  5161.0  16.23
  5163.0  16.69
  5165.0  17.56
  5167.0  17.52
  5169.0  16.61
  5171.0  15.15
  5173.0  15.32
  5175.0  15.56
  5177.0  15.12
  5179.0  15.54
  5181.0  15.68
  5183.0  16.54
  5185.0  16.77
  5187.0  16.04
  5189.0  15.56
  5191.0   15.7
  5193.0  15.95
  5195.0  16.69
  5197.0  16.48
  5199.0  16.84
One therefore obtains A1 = 1.6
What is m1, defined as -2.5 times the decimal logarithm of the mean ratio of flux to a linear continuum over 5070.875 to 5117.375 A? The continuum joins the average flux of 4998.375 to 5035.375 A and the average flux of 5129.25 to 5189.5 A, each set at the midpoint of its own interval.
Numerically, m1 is -0.06 mag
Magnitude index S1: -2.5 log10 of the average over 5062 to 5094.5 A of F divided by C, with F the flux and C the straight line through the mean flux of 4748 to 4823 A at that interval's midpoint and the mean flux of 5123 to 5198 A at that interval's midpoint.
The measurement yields -0.09 mag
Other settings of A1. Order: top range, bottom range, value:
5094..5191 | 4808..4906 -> 1.39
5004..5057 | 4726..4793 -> 1.56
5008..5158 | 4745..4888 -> 1.47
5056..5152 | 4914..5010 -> 1.15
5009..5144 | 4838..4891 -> 1.36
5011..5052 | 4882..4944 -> 1.11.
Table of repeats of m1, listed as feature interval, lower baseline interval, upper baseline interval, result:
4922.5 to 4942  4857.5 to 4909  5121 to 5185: -0.047 mag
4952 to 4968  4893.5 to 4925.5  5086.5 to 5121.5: -0.019 mag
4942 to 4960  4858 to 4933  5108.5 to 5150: 0.010 mag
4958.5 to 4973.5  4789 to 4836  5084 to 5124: -0.052 mag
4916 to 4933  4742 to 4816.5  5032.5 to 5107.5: -0.059 mag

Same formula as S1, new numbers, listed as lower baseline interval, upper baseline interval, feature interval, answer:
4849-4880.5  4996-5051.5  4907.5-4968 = -0.04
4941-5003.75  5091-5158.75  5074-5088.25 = -0.01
